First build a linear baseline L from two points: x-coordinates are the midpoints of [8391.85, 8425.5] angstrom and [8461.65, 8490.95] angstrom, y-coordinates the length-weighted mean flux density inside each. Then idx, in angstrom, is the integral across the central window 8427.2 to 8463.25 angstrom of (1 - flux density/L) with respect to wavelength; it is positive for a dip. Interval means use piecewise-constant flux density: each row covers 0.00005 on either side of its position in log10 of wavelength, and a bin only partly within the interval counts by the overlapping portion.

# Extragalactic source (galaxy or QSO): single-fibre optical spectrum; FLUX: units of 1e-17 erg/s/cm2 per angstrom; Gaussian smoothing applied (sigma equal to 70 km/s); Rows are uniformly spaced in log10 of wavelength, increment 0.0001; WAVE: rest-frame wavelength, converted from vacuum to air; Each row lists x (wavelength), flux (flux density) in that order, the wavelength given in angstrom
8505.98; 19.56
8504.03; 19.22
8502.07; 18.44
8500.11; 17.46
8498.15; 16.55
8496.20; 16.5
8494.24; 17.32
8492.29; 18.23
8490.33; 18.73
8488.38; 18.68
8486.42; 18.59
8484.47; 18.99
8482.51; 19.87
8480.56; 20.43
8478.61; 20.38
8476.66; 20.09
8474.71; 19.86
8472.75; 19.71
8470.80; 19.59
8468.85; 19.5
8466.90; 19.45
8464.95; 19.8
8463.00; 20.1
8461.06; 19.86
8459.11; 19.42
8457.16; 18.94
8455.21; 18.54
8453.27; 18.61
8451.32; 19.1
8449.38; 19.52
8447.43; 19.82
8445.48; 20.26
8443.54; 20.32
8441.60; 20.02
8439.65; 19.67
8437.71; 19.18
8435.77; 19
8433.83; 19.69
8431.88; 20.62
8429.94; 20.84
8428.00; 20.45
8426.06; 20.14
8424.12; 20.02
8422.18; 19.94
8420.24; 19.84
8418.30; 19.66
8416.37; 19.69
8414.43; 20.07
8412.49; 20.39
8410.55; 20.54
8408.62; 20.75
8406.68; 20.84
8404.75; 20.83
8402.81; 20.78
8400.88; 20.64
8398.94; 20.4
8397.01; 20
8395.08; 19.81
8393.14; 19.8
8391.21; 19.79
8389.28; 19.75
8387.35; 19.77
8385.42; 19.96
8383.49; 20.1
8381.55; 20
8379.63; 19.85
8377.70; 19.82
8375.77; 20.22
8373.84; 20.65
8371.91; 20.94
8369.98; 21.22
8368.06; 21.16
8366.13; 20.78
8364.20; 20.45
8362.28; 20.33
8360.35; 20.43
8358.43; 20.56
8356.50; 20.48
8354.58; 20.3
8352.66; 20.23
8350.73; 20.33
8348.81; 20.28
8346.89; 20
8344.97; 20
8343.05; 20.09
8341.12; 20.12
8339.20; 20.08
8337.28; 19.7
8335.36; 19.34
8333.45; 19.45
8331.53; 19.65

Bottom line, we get 0.4 angstrom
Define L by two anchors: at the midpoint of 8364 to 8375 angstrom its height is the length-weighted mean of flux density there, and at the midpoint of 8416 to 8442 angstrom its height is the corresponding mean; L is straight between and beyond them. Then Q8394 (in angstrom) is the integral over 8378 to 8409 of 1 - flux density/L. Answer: 0.47 angstrom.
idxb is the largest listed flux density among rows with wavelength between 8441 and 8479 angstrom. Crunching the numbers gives 20.38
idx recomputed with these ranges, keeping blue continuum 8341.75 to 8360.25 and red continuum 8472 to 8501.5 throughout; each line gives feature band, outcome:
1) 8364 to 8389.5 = -0.5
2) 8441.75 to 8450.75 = -0.4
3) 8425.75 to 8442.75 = -0.5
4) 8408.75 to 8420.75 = -0.3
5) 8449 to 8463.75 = -0.1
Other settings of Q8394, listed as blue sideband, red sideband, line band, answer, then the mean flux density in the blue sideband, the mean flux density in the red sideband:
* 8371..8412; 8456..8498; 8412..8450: -0.4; 20.3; 19.2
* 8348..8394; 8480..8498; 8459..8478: -1.0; 20.3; 18.5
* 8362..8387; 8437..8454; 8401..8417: -0.4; 20.4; 19.6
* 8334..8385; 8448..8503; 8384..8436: -1.2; 20.3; 19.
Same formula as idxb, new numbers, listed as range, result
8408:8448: 20.84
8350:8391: 21.22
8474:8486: 20.43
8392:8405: 20.83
